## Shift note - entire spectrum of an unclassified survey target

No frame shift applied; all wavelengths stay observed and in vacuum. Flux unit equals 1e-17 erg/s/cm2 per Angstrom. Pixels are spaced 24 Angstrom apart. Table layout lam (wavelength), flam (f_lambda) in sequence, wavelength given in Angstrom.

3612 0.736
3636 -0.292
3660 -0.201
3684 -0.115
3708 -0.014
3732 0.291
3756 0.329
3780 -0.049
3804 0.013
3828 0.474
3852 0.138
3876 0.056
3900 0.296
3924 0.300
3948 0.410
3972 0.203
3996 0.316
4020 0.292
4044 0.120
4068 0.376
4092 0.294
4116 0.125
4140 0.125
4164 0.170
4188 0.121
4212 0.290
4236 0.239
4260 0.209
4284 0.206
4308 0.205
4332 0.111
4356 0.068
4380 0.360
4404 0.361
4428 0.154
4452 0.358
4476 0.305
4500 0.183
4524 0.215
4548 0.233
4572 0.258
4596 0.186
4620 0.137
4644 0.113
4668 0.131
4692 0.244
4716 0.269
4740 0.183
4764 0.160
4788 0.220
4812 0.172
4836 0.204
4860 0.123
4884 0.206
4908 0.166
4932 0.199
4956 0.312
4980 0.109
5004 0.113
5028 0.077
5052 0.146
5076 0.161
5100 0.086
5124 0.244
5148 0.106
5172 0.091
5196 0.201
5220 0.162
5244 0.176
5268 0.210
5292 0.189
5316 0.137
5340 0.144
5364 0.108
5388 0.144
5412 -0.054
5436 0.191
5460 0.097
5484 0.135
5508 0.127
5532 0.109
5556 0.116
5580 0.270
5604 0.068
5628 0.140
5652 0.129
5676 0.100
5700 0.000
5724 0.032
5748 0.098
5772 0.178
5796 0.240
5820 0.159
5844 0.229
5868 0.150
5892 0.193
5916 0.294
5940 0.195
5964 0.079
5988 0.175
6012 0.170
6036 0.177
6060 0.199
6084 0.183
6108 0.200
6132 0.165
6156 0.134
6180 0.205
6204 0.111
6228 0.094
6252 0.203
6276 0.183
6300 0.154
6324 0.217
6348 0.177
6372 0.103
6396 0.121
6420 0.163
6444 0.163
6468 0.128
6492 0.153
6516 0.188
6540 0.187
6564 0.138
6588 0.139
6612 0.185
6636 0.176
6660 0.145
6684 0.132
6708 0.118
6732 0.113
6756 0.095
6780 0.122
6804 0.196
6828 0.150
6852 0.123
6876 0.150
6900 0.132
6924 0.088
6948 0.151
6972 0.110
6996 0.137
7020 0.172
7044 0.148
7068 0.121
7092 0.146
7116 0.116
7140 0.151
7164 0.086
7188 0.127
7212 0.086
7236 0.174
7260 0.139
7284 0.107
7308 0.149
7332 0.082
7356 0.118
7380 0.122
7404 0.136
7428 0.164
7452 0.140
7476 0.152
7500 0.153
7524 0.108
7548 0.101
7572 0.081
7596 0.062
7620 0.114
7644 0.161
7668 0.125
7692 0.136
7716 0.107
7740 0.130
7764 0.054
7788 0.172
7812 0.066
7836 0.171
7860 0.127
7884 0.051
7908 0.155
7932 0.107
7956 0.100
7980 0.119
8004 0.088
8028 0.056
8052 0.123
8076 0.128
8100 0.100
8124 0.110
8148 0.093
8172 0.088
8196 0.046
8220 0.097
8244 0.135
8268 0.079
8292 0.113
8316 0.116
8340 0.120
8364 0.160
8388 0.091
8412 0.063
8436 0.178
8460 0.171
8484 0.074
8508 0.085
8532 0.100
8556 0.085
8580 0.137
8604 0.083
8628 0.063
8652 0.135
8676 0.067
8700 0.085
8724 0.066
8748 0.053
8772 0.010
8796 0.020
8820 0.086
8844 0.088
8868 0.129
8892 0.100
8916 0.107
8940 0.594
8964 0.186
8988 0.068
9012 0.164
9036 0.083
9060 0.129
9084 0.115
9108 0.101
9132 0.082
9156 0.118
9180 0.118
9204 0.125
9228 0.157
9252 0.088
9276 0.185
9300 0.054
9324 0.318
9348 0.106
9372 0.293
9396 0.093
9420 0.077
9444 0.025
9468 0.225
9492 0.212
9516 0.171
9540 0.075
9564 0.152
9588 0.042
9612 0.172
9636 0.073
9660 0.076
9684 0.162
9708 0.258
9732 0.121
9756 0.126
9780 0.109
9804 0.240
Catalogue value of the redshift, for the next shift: 1.40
